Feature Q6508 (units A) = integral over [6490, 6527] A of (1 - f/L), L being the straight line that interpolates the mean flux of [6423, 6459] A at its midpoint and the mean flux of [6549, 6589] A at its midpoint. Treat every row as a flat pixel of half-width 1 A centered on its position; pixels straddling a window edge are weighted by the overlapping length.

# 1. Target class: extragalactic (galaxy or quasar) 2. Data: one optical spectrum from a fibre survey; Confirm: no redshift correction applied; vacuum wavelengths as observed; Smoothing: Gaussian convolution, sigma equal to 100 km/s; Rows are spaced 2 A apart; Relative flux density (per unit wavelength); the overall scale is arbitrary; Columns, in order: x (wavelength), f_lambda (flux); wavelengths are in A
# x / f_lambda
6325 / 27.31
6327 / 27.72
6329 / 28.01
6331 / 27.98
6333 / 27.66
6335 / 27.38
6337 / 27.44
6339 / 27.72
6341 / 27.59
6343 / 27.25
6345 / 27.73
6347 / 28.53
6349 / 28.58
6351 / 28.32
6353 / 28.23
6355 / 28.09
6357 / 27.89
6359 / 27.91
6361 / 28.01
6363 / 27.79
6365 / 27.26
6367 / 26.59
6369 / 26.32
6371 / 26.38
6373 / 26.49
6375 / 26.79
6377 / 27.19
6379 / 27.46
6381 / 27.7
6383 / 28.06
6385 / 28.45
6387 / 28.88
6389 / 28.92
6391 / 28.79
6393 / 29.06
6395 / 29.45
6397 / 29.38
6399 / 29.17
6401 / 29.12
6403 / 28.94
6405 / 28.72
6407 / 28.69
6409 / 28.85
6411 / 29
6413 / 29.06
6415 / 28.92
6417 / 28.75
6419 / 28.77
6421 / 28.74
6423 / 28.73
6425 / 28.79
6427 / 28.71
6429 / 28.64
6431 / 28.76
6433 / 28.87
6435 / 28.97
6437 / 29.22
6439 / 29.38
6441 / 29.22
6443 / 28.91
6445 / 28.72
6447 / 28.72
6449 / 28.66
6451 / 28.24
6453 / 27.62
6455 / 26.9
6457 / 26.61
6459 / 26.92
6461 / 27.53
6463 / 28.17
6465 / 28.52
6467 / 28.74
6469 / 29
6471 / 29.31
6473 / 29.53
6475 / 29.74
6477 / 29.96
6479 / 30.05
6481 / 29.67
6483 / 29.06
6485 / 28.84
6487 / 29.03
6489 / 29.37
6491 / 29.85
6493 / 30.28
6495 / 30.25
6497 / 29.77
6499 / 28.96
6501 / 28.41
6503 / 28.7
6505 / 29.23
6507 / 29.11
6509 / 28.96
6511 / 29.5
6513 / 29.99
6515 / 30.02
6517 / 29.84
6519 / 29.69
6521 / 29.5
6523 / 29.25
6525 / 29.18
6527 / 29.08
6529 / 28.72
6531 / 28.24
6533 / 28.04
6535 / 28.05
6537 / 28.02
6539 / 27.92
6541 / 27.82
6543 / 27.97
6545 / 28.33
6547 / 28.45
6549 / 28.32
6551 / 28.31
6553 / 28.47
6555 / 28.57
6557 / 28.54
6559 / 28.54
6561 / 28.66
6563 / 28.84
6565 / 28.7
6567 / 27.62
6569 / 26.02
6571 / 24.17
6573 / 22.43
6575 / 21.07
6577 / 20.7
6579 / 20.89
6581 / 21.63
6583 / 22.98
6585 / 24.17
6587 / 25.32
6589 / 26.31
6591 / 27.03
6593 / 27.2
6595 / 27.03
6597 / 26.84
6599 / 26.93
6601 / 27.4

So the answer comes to -3.4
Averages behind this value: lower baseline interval 28.5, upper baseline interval 25.6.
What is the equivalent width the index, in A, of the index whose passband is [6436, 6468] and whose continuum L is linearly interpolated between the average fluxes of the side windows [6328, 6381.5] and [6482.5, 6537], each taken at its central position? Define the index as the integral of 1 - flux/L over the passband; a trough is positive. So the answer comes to 0.4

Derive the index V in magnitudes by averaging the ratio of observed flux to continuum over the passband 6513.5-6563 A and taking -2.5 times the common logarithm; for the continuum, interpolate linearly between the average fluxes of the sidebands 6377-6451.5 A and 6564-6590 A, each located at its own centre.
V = -0.14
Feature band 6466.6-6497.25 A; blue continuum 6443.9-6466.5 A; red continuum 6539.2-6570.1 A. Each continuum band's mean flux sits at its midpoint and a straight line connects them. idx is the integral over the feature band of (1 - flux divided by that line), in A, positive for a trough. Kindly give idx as -1.7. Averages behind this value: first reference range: 27.9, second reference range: 28.2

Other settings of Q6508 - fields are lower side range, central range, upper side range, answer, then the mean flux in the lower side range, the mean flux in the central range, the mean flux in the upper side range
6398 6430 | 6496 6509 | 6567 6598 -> -1.2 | 28.9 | 29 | 24.4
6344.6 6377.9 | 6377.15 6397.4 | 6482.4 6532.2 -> -0.5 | 27.5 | 28.5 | 29.3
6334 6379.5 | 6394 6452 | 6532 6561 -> -2.3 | 27.5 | 28.9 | 28.3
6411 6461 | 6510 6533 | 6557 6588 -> -2.7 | 28.5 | 29.3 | 24.9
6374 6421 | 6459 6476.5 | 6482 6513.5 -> 0.2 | 28.6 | 28.7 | 29.3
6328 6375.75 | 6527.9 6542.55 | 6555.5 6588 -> -1.5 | 27.6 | 28.1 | 25.1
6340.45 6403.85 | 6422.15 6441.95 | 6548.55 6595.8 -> -1.1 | 28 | 28.9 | 25.9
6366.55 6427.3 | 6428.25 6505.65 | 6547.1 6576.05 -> -3.0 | 28.4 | 28.9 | 27.1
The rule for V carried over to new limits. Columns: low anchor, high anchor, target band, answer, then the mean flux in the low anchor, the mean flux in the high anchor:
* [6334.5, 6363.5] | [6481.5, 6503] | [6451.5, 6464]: 0.065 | 27.9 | 29.4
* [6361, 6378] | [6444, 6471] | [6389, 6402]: -0.073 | 26.9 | 28.1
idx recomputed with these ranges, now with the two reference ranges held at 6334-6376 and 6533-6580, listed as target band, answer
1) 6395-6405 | -0.64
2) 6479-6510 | -2.61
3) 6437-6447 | -0.66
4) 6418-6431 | -0.69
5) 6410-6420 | -0.58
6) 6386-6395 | -0.51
